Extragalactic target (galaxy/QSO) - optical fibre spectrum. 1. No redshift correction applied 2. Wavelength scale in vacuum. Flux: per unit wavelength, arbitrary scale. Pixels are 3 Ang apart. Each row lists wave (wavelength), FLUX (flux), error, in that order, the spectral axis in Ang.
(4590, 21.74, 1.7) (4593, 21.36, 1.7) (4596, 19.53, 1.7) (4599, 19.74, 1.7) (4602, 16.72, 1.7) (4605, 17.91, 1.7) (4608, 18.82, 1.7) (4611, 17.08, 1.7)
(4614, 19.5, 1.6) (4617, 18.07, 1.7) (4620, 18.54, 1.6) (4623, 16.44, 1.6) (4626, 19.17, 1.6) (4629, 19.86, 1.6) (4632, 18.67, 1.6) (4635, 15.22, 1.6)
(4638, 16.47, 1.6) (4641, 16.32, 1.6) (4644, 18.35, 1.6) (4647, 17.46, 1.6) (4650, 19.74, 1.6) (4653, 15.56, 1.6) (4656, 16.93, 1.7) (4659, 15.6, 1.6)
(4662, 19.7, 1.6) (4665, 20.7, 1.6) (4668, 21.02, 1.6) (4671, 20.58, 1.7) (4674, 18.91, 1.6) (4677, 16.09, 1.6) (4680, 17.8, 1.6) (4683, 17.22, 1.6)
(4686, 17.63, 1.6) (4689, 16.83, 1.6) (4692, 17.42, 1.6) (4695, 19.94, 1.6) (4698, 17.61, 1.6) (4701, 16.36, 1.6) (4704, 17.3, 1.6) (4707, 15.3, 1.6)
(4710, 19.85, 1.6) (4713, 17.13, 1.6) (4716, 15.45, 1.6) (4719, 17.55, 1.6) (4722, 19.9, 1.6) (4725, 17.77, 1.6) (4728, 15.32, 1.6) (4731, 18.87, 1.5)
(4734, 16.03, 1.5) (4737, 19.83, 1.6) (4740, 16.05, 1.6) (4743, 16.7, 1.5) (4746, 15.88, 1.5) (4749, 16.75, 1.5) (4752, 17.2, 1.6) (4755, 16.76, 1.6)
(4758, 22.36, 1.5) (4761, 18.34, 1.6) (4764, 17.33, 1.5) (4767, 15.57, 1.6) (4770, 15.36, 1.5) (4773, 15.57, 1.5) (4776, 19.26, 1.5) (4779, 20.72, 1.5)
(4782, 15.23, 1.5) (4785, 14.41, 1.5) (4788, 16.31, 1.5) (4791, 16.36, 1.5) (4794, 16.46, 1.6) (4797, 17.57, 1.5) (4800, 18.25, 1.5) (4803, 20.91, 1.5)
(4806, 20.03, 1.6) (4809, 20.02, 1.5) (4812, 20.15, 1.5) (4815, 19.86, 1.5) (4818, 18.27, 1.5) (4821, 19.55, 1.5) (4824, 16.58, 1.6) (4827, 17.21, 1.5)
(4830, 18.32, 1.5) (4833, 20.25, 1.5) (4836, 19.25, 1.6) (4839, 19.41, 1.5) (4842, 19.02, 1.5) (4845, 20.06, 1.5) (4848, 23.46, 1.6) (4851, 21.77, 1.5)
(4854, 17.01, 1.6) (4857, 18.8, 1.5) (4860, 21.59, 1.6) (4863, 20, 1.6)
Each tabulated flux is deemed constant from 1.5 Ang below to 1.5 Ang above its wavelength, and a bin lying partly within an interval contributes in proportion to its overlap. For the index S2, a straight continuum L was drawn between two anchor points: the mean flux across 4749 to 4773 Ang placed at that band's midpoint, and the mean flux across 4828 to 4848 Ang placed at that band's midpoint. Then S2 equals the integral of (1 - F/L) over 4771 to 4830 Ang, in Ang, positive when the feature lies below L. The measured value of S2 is 1.7 Ang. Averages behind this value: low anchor 17.4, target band 18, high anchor 19.6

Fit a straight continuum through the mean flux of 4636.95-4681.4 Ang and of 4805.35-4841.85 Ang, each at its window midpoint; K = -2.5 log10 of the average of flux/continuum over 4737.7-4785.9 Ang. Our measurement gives 0.09 mag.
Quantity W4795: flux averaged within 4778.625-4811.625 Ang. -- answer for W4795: 17.8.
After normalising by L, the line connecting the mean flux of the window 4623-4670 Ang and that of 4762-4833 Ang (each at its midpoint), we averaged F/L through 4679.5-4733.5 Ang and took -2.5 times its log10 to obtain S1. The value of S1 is 0.03 mag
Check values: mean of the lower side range 18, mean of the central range 17.5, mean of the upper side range 17.9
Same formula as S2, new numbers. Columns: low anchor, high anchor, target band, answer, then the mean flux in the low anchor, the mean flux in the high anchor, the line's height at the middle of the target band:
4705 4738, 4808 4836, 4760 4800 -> 3.2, 17.5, 18.9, 18.3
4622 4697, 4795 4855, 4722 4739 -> 0.8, 18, 19.3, 18.6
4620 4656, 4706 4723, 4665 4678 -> -1.4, 17.6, 17.5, 17.6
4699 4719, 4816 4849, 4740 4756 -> 1.0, 17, 19.2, 17.7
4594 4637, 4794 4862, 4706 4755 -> 4.2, 18.2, 19.4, 18.9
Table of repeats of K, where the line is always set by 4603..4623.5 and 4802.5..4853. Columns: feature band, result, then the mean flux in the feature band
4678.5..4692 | 0.074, 17.4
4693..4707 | 0.071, 17.5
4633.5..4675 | 0.022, 18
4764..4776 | 0.184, 16.2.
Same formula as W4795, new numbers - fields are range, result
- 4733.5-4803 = 17.2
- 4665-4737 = 17.8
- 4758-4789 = 17.1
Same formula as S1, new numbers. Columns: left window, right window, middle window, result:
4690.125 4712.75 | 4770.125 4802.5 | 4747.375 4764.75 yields -0.054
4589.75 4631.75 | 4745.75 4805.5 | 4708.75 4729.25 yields 0.020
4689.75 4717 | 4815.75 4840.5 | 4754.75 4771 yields 0.014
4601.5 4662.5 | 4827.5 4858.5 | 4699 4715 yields 0.076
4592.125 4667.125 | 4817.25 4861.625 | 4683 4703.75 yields 0.056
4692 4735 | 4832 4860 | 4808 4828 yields 0.035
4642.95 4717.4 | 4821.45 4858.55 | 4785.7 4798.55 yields 0.142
